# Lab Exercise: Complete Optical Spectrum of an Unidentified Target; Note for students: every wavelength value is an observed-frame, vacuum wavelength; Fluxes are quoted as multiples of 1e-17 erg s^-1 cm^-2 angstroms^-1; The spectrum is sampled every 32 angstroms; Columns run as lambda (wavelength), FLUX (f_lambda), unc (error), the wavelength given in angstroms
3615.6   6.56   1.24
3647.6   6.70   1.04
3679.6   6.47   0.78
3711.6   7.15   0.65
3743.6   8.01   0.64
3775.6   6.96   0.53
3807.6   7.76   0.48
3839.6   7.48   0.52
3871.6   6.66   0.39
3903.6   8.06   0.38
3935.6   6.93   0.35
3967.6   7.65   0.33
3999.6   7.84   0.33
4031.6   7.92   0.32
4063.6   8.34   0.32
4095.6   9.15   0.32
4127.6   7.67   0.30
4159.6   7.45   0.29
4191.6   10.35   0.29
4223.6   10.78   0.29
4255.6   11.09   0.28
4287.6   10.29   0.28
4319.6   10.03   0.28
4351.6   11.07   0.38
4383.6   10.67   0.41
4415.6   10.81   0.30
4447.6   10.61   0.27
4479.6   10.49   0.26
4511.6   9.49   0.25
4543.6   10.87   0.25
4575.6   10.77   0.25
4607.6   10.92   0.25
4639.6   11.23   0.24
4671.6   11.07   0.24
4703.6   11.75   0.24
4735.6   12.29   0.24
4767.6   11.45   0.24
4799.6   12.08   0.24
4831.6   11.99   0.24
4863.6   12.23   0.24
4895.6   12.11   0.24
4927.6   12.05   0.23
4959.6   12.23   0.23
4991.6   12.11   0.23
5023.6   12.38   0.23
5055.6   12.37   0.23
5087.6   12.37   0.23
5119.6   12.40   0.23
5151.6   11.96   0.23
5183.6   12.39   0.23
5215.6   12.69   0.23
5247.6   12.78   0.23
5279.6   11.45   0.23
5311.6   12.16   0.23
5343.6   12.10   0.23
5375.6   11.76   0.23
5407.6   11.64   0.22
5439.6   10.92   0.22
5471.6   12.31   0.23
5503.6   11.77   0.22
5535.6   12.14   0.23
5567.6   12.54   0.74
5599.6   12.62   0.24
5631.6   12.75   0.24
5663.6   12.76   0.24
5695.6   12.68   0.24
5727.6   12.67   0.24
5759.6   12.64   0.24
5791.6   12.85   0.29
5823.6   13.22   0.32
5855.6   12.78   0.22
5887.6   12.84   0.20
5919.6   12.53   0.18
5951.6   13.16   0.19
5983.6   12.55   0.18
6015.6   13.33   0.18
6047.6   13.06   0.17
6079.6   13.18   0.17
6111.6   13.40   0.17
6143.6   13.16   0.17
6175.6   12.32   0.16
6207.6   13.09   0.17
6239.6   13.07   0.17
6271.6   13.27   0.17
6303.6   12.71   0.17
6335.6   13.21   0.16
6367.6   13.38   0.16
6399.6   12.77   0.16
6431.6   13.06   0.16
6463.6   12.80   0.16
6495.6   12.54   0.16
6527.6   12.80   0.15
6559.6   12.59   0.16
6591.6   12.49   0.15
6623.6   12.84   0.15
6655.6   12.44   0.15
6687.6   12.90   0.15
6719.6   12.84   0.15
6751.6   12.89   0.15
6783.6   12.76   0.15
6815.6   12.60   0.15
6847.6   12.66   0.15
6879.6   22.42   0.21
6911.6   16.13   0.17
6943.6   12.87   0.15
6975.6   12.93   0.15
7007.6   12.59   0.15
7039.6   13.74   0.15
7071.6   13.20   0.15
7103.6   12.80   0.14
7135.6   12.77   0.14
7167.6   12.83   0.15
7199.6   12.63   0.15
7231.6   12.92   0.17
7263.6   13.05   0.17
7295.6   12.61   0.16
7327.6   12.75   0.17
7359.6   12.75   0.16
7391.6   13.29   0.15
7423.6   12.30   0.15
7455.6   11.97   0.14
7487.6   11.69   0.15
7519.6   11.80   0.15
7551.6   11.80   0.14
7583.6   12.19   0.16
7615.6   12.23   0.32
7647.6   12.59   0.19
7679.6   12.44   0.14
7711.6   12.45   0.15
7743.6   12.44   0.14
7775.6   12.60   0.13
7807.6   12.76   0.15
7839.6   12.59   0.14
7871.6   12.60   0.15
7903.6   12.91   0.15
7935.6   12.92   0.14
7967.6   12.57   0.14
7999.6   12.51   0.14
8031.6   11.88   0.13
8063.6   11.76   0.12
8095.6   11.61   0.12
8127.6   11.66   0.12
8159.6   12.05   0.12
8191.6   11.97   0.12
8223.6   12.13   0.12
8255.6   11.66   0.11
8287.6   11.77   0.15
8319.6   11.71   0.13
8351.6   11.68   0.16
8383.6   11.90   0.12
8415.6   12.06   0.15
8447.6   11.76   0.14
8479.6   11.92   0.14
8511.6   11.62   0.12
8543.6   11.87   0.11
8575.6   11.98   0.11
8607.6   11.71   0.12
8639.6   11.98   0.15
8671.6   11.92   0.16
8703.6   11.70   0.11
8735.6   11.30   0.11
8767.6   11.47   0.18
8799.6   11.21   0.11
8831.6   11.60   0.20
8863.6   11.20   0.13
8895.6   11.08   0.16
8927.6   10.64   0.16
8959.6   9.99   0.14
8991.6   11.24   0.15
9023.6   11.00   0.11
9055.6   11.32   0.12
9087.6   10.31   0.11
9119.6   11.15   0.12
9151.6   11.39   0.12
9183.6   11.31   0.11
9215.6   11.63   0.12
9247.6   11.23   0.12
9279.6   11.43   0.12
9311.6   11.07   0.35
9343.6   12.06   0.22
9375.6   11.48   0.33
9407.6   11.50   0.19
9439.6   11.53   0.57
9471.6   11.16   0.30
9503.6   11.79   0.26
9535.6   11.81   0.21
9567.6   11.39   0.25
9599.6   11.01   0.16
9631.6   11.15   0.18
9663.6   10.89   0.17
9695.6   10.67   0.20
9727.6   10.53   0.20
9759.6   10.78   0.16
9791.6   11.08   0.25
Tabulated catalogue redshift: 0.05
